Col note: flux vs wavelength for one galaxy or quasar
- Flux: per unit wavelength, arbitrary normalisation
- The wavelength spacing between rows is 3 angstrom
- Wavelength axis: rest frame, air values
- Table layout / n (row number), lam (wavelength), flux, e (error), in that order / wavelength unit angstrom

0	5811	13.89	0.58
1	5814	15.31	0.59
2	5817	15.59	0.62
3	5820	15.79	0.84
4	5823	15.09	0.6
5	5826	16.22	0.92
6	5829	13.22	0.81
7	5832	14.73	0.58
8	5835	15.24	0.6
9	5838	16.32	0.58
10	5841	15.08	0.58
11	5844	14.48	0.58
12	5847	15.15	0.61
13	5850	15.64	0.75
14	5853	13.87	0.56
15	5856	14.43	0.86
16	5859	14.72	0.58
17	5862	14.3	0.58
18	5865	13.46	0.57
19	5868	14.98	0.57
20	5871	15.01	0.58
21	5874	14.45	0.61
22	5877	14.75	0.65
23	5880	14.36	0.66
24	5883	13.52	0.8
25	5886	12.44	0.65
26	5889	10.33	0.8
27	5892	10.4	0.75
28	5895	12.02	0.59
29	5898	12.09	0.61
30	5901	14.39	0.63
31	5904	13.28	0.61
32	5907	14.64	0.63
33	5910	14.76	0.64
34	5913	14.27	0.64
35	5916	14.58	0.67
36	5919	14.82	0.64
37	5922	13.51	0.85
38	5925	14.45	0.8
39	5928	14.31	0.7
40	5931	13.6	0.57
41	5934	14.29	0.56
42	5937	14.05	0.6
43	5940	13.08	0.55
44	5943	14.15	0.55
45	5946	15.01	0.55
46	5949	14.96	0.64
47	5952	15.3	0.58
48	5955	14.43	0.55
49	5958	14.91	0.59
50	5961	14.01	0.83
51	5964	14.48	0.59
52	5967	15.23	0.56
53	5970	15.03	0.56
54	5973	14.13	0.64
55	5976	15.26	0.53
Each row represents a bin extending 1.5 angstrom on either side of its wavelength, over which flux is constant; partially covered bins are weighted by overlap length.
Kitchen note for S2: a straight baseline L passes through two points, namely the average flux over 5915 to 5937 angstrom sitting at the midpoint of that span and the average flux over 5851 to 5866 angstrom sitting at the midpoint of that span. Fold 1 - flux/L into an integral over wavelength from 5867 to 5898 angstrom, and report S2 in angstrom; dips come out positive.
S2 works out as 2.3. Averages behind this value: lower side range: 14.2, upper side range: 14.2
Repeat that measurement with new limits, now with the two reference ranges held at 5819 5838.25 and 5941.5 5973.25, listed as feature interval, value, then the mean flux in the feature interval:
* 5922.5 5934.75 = 0.6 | 14.1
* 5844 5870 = 0.8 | 14.6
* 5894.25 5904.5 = 1.3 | 13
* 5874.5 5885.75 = 0.7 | 14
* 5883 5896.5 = 3.1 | 11.5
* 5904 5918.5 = 0.4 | 14.4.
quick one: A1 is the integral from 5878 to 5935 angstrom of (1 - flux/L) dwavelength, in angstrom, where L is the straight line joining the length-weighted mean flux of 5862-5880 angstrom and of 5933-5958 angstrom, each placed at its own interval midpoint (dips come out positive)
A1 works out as 3.9 angstrom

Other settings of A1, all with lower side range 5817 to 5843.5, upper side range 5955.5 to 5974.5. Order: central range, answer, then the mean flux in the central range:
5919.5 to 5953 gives 1.13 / 14.2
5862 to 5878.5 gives 0.57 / 14.5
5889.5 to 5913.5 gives 2.94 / 13.1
